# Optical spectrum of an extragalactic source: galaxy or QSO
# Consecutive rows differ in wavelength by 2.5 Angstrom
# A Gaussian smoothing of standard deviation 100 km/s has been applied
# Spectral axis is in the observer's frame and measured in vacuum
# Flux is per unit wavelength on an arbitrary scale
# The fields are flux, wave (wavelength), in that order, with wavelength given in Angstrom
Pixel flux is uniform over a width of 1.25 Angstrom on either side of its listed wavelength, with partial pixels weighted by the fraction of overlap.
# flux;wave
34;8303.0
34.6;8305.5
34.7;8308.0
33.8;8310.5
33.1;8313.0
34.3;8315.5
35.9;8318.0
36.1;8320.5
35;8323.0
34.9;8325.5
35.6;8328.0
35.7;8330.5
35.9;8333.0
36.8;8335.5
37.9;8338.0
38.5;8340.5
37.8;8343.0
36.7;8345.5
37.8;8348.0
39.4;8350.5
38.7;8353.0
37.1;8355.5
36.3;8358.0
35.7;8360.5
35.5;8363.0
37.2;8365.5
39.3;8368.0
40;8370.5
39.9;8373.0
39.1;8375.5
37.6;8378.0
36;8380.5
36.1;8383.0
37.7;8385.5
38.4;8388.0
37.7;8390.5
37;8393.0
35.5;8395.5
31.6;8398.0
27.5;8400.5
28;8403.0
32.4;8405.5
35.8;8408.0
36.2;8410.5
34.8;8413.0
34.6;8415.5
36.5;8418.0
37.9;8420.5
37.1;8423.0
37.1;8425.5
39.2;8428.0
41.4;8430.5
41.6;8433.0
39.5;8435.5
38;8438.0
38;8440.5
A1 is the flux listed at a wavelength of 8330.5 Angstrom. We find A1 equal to 35.7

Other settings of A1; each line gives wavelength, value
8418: 36.5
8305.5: 34.6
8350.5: 39.4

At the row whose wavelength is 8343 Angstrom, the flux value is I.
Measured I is 37.8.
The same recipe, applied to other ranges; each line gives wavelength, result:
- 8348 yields 37.8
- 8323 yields 35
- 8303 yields 34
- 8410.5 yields 36.2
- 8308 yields 34.7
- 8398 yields 31.6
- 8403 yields 28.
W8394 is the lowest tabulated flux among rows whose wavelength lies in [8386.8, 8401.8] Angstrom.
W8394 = 27.5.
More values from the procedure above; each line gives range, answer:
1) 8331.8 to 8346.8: 35.9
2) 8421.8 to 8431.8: 37.1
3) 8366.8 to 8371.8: 39.3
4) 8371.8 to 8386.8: 36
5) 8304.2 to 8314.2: 33.1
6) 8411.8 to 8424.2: 34.6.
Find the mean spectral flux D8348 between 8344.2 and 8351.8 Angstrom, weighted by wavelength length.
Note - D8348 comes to 38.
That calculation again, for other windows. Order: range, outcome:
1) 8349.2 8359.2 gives 37.9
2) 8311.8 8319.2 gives 34.4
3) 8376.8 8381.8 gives 36.8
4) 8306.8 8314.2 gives 33.9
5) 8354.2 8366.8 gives 36.4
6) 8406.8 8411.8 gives 36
